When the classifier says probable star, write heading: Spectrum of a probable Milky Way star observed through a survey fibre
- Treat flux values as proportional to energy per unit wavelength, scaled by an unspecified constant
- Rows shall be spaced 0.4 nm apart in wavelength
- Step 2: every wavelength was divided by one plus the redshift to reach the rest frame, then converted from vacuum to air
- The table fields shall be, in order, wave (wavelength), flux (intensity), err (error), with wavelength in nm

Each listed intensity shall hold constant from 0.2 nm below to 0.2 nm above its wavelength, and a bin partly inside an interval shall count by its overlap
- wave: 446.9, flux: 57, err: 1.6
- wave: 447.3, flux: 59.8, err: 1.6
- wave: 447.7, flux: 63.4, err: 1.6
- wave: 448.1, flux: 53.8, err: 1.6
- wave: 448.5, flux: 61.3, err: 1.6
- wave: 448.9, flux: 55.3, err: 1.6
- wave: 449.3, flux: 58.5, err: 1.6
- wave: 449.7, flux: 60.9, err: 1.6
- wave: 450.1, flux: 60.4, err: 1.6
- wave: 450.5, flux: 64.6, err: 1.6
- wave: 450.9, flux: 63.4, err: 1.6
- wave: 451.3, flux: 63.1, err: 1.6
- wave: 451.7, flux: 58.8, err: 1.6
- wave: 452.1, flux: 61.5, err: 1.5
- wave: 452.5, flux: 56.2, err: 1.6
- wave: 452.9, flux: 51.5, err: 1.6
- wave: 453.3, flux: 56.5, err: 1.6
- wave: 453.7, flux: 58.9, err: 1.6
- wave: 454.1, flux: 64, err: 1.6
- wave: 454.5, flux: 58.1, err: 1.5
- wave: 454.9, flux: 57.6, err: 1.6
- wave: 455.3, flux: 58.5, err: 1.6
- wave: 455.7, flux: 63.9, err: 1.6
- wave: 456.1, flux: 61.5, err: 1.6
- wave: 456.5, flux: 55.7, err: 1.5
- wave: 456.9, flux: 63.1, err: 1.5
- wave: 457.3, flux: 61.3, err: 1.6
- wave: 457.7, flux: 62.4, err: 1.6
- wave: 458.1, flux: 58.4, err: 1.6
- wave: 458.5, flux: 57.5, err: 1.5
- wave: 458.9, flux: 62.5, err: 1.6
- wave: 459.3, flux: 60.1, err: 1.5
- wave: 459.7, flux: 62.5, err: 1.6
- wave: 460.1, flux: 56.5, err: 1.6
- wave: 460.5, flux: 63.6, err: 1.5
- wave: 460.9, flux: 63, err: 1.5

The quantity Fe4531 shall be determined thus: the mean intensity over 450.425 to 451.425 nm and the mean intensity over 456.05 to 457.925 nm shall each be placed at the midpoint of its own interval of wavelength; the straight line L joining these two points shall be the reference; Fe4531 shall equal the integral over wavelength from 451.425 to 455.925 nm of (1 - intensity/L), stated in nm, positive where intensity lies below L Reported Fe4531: 0.254 nm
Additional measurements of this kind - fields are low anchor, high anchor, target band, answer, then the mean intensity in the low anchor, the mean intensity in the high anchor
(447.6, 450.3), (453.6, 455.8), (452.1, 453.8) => 0.10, 58.9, 60.1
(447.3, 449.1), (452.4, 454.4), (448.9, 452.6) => -0.16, 58.6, 57.5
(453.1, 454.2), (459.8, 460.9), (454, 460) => -0.02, 59.4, 60.8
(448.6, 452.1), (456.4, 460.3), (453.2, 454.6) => 0.02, 60.7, 60.1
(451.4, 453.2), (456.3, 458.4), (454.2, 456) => -0.03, 57.3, 60.1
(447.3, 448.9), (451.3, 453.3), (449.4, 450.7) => -0.07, 59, 57.6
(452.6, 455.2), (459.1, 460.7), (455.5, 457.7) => -0.08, 57.7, 60.7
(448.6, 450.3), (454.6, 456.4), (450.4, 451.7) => -0.08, 58.9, 60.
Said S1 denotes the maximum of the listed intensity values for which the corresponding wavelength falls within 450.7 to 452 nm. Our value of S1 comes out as 63.4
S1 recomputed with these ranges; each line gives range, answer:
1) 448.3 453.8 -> 64.6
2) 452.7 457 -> 64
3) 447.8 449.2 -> 61.3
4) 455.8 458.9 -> 63.1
